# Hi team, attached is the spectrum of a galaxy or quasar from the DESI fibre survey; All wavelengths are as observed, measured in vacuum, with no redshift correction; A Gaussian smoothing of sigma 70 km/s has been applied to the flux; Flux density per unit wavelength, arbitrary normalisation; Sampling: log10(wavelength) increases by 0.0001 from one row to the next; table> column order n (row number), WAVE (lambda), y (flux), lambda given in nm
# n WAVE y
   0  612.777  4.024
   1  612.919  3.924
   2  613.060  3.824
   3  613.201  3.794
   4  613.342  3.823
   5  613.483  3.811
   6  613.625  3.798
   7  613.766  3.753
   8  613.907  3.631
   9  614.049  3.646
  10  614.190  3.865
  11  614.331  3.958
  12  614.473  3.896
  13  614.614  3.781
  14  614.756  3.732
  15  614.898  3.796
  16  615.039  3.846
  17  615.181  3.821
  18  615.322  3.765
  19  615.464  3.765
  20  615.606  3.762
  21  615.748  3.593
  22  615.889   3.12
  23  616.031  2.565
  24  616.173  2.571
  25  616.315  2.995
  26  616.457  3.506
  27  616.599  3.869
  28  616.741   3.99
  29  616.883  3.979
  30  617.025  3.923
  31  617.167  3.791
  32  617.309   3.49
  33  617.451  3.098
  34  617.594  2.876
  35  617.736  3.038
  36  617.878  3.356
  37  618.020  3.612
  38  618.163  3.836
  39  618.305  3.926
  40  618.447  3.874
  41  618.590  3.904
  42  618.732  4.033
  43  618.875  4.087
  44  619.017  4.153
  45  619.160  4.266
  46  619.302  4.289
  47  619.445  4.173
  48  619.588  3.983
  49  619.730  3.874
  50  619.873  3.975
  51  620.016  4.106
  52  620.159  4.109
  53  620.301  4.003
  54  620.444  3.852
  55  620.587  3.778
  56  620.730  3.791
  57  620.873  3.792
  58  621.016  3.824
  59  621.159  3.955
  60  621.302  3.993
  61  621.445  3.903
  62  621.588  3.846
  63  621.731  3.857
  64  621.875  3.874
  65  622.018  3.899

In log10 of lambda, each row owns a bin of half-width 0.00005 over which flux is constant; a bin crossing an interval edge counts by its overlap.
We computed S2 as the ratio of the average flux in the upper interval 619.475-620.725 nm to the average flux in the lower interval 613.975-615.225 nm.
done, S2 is 1.04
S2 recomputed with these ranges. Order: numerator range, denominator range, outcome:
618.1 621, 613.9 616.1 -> 1.09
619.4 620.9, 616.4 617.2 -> 1.03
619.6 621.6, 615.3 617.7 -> 1.14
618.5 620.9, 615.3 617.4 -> 1.15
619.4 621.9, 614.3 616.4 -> 1.11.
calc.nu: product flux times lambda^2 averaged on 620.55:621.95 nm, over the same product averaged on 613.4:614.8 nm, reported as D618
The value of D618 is 1.0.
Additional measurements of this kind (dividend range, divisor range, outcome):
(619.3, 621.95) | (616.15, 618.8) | 1.11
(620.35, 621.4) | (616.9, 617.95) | 1.15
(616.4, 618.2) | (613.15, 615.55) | 0.95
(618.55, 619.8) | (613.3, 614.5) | 1.10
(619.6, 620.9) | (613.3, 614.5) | 1.06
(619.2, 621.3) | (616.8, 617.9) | 1.16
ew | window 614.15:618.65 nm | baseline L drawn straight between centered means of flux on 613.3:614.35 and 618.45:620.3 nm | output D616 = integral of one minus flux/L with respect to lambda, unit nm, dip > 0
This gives 0.37 nm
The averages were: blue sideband 3.78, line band 3.59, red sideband 4.07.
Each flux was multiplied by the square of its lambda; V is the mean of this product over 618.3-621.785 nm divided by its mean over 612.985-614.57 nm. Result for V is 1.1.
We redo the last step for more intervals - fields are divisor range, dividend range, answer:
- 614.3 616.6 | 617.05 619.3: 1.06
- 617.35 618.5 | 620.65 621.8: 1.13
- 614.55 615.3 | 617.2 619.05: 0.97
